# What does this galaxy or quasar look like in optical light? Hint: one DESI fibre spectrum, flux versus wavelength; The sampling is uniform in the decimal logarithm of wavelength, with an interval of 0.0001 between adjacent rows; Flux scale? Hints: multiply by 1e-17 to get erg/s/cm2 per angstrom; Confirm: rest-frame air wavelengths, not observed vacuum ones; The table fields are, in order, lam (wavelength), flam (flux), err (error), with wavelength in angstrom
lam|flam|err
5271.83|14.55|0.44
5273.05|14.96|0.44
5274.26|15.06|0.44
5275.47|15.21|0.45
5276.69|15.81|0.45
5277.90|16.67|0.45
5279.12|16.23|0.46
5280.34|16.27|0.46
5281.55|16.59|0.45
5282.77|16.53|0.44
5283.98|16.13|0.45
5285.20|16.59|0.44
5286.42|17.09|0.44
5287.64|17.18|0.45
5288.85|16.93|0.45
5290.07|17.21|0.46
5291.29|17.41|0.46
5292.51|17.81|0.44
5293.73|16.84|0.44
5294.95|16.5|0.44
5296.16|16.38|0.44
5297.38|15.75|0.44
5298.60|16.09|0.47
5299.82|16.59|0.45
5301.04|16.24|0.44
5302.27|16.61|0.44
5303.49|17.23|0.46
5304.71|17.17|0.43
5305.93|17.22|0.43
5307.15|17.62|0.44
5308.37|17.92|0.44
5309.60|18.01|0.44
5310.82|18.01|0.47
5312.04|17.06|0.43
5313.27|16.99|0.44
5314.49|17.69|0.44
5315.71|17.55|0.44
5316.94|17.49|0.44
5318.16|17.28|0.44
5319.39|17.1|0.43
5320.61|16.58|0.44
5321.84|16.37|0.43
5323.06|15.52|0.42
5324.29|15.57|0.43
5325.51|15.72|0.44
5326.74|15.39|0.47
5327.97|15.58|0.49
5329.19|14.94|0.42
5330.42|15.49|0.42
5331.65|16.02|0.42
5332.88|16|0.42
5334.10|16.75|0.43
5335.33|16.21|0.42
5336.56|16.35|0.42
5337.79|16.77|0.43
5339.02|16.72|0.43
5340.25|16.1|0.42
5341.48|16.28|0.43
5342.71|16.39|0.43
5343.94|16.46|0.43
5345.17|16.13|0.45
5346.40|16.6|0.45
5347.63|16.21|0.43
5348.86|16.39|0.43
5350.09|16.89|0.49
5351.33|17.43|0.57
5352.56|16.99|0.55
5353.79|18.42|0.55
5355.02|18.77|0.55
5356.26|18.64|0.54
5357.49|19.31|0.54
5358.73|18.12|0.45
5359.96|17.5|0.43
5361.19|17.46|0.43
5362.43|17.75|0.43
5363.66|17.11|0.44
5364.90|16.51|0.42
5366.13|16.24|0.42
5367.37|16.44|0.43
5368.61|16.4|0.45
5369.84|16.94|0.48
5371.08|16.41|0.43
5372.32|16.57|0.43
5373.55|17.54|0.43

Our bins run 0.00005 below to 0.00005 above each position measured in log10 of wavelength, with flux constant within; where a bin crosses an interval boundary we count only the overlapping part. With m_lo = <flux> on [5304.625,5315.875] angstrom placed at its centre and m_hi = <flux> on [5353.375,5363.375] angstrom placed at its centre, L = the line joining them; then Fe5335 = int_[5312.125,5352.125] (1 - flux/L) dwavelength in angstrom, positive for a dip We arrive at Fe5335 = 3.20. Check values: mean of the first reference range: 17.5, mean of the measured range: 16.4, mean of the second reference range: 18.2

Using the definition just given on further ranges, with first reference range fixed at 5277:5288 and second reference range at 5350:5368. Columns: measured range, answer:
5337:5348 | 0.6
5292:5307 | 0.0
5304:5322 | -0.4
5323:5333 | 0.9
